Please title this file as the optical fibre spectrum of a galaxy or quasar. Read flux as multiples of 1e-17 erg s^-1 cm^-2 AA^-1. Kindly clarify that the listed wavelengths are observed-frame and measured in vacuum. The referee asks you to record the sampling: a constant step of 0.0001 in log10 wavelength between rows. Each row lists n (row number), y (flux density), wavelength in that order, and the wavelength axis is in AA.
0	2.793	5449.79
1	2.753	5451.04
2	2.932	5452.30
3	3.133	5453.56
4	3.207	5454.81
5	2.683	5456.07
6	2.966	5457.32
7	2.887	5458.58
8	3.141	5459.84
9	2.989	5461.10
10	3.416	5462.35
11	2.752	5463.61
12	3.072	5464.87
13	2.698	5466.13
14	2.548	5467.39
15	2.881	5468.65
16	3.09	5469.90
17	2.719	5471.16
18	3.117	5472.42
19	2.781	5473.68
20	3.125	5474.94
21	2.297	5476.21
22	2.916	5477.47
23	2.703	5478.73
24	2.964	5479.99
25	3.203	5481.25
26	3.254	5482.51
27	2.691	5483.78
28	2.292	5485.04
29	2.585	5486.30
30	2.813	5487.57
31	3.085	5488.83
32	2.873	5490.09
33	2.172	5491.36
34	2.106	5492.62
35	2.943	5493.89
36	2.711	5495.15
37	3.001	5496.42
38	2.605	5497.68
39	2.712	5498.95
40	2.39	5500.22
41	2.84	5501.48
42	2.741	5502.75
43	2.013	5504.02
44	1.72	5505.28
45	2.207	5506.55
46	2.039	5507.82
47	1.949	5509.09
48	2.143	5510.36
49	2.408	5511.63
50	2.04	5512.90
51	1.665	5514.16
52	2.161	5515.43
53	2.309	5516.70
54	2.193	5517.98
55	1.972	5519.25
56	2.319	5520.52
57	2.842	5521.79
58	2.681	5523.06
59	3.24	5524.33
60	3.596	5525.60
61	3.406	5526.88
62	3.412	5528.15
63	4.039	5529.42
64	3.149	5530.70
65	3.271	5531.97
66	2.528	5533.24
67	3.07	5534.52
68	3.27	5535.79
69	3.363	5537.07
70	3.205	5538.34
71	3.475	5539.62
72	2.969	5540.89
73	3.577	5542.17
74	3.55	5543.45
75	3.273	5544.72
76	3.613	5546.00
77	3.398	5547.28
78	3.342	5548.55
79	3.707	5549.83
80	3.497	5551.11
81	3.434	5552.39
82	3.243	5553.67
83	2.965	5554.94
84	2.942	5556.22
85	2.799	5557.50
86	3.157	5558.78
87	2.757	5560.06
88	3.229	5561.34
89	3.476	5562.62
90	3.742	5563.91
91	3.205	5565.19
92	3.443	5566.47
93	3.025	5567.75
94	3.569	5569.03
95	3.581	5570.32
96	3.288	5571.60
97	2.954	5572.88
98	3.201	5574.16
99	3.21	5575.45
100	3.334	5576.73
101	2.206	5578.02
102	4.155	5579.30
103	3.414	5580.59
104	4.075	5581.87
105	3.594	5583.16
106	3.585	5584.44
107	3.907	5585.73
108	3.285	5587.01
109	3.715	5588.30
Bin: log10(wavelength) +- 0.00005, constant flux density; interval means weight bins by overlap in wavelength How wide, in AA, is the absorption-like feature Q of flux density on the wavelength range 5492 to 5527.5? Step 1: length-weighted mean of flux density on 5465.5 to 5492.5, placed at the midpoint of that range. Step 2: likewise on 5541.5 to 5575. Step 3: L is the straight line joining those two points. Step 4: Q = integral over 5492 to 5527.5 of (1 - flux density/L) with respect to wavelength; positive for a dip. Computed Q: 6.3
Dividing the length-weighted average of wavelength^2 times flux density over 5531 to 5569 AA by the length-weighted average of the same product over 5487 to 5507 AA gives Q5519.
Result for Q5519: 1.30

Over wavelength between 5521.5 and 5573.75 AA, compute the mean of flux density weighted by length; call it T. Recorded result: 3.28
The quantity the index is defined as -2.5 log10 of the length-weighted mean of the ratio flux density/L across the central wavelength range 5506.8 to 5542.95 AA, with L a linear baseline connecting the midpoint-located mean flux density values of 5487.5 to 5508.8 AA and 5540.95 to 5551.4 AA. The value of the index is 0.10 mag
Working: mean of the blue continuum 2.51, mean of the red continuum 3.46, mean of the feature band 2.79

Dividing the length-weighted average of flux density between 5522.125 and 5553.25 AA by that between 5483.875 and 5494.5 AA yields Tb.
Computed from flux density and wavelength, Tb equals 1.27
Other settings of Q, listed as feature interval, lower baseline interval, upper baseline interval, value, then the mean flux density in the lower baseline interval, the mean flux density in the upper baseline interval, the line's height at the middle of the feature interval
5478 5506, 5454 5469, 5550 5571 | 3.5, 2.94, 3.26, 3.04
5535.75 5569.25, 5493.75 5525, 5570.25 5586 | -3.2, 2.39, 3.41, 3.03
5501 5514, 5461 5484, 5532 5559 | 3.8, 2.91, 3.26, 3.08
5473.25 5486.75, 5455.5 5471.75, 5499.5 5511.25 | -0.8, 2.91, 2.23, 2.65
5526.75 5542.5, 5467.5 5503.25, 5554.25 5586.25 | -1.0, 2.77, 3.31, 3.08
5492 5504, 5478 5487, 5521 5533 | 1.3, 2.81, 3.26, 2.97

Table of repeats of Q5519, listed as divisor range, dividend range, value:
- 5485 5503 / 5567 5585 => 1.30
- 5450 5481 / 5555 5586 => 1.18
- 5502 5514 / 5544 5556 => 1.61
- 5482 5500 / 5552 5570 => 1.23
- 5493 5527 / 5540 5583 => 1.37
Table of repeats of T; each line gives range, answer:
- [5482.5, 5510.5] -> 2.51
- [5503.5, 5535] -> 2.58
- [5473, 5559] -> 2.84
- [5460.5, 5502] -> 2.8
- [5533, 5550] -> 3.32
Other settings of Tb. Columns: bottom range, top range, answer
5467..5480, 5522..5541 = 1.15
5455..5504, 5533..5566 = 1.17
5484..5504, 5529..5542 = 1.22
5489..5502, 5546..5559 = 1.23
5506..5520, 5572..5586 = 1.62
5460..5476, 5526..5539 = 1.12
